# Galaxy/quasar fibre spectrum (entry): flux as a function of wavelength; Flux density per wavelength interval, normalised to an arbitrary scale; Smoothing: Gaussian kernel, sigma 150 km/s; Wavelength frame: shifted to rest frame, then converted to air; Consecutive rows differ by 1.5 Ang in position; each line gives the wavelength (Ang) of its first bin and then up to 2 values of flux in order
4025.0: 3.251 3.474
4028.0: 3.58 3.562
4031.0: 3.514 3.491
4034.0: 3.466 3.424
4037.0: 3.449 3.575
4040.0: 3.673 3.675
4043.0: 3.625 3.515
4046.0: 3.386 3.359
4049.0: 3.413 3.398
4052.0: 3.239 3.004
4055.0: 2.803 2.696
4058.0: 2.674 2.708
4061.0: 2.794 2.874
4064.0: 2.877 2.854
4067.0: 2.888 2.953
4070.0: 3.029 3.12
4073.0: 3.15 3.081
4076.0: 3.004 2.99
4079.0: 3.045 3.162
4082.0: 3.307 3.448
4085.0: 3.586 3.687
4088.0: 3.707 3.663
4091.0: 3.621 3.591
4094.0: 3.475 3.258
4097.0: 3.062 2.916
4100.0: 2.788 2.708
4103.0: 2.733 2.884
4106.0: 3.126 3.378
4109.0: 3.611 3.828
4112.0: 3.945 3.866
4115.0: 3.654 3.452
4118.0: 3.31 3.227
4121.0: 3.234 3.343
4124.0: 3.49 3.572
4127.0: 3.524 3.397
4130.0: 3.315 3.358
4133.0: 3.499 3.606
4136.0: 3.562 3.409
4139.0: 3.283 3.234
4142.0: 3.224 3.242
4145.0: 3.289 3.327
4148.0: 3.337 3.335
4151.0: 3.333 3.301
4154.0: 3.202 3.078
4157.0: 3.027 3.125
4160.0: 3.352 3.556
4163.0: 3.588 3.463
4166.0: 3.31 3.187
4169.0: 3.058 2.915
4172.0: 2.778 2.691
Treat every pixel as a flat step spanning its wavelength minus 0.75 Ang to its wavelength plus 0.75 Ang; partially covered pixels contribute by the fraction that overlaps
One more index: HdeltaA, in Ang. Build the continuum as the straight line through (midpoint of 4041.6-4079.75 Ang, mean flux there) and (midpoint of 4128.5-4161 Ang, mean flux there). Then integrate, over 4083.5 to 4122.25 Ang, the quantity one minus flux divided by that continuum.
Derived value -2.2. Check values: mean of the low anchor 3.07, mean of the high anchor 3.31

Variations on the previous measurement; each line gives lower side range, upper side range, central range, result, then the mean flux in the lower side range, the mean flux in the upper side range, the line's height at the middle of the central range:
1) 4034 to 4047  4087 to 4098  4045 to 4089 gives 4.8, 3.53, 3.47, 3.5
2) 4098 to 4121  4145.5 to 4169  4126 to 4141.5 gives -0.6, 3.3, 3.29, 3.3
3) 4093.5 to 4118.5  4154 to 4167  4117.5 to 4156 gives -0.6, 3.29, 3.3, 3.3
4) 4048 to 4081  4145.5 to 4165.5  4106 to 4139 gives -3.1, 2.99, 3.31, 3.19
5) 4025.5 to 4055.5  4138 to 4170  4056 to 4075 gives 2.8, 3.43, 3.28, 3.4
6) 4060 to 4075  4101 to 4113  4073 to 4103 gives -1.2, 2.96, 3.3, 3.13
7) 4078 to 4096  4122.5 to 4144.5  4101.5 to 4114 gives 0.2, 3.46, 3.4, 3.43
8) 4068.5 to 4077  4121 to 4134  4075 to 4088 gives -0.7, 3.06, 3.43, 3.12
